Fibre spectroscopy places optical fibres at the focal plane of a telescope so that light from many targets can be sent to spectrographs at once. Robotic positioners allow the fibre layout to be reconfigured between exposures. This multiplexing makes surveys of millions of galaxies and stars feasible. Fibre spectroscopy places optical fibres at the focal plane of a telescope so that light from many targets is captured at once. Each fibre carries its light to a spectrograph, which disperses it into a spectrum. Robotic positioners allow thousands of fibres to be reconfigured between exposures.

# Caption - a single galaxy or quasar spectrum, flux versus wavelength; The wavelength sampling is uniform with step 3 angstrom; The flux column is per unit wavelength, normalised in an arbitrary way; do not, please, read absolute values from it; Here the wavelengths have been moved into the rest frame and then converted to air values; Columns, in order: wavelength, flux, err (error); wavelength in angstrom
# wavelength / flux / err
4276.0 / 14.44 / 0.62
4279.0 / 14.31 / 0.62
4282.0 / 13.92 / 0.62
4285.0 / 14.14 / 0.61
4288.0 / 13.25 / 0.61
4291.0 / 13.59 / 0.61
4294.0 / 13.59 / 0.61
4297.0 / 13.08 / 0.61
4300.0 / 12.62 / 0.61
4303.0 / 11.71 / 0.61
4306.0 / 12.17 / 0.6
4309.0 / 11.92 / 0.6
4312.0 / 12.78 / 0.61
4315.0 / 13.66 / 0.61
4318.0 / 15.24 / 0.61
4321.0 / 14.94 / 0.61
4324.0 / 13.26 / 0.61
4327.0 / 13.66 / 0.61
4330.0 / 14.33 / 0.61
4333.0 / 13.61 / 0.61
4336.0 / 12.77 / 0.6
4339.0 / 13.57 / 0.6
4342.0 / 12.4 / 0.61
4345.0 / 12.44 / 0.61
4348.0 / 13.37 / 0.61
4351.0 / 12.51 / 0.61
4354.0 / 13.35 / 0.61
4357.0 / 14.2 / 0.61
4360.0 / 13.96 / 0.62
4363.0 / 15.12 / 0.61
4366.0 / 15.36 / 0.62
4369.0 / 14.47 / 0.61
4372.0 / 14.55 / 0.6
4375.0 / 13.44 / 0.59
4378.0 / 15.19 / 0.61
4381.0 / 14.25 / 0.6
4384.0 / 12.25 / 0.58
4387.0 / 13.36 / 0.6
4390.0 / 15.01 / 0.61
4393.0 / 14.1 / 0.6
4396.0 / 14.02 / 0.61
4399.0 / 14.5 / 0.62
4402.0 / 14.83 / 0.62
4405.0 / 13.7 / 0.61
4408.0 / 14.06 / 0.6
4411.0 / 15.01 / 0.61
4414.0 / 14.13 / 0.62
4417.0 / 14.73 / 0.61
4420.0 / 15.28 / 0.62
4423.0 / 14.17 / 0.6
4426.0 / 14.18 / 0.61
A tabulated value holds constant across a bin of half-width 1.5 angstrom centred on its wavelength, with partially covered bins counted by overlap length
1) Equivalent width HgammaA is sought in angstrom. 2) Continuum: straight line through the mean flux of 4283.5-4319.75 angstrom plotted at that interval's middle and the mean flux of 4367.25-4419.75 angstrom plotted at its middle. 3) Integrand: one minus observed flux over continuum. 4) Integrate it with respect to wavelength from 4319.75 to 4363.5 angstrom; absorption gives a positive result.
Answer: 0.3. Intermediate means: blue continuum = 13.2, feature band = 13.5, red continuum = 14.2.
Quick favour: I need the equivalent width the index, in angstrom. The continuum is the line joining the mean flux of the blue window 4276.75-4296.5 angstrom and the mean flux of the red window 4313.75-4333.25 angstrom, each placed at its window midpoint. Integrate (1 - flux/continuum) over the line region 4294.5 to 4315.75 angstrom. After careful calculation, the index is 2.1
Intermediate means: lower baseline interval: 13.8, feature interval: 12.6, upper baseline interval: 14.1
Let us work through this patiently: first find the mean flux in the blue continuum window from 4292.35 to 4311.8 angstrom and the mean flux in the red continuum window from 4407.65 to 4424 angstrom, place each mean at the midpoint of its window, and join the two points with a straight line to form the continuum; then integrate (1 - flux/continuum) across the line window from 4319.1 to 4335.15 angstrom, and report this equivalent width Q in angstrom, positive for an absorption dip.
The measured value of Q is -1.2 angstrom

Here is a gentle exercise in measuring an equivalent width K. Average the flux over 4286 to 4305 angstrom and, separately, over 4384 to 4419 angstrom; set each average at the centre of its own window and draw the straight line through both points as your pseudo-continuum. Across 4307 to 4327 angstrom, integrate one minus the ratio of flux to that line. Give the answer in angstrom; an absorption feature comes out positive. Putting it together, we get -0.5 angstrom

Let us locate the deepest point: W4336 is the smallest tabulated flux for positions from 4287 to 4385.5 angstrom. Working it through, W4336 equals 11.71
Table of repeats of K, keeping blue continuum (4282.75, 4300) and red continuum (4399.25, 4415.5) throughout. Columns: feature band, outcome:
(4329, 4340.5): 0.22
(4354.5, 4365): -0.28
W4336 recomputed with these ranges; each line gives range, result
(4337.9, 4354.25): 12.4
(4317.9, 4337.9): 12.77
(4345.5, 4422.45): 12.25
